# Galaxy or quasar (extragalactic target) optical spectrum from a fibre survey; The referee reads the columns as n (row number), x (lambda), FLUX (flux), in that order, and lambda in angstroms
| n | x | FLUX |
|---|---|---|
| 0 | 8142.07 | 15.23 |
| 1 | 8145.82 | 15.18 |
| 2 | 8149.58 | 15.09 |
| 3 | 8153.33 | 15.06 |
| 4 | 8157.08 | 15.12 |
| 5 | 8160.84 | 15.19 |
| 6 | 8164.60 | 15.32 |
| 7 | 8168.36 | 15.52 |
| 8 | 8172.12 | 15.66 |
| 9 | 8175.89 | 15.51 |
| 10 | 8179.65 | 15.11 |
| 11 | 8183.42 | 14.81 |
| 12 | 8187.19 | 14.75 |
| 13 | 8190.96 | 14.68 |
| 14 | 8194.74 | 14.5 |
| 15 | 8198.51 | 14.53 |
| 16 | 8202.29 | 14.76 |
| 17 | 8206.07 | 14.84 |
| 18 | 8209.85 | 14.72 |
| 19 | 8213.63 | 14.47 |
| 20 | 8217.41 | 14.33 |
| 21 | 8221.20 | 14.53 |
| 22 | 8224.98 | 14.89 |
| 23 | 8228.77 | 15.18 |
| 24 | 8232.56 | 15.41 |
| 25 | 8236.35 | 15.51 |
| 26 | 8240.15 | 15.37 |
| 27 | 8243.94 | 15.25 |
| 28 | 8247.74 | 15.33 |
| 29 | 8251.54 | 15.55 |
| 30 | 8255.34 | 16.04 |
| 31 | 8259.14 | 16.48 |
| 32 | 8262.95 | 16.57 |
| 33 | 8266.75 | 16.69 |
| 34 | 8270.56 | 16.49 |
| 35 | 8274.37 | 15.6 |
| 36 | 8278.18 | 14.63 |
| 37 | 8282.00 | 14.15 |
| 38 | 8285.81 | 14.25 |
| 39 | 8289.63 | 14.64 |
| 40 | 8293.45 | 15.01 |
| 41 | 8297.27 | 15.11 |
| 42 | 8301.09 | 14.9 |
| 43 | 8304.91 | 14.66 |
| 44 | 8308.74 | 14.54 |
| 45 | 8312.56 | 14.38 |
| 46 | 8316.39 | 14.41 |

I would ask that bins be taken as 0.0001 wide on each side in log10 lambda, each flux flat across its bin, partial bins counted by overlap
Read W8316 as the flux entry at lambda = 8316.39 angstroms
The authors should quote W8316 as 14.41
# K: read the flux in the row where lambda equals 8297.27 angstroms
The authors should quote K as 15.11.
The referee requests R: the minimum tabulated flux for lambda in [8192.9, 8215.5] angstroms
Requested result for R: 14.47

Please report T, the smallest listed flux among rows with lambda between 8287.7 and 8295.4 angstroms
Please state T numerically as 14.64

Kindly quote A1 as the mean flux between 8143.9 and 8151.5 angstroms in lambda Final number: 15.1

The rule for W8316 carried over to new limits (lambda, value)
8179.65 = 15.11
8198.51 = 14.53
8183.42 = 14.81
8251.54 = 15.55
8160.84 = 15.19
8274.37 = 15.6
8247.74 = 15.33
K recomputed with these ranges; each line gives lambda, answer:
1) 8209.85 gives 14.72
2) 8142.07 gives 15.23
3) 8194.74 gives 14.5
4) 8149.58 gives 15.09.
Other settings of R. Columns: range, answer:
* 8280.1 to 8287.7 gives 14.15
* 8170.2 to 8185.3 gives 14.81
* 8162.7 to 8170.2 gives 15.32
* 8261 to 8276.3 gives 15.6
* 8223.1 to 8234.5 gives 14.89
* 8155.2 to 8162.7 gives 15.12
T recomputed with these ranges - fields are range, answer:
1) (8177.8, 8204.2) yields 14.5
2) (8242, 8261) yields 15.25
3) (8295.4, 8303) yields 14.9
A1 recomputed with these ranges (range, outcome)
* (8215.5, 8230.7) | 14.7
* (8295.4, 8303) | 15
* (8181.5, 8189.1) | 14.8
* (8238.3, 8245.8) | 15.3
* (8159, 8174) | 15.4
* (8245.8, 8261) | 15.8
